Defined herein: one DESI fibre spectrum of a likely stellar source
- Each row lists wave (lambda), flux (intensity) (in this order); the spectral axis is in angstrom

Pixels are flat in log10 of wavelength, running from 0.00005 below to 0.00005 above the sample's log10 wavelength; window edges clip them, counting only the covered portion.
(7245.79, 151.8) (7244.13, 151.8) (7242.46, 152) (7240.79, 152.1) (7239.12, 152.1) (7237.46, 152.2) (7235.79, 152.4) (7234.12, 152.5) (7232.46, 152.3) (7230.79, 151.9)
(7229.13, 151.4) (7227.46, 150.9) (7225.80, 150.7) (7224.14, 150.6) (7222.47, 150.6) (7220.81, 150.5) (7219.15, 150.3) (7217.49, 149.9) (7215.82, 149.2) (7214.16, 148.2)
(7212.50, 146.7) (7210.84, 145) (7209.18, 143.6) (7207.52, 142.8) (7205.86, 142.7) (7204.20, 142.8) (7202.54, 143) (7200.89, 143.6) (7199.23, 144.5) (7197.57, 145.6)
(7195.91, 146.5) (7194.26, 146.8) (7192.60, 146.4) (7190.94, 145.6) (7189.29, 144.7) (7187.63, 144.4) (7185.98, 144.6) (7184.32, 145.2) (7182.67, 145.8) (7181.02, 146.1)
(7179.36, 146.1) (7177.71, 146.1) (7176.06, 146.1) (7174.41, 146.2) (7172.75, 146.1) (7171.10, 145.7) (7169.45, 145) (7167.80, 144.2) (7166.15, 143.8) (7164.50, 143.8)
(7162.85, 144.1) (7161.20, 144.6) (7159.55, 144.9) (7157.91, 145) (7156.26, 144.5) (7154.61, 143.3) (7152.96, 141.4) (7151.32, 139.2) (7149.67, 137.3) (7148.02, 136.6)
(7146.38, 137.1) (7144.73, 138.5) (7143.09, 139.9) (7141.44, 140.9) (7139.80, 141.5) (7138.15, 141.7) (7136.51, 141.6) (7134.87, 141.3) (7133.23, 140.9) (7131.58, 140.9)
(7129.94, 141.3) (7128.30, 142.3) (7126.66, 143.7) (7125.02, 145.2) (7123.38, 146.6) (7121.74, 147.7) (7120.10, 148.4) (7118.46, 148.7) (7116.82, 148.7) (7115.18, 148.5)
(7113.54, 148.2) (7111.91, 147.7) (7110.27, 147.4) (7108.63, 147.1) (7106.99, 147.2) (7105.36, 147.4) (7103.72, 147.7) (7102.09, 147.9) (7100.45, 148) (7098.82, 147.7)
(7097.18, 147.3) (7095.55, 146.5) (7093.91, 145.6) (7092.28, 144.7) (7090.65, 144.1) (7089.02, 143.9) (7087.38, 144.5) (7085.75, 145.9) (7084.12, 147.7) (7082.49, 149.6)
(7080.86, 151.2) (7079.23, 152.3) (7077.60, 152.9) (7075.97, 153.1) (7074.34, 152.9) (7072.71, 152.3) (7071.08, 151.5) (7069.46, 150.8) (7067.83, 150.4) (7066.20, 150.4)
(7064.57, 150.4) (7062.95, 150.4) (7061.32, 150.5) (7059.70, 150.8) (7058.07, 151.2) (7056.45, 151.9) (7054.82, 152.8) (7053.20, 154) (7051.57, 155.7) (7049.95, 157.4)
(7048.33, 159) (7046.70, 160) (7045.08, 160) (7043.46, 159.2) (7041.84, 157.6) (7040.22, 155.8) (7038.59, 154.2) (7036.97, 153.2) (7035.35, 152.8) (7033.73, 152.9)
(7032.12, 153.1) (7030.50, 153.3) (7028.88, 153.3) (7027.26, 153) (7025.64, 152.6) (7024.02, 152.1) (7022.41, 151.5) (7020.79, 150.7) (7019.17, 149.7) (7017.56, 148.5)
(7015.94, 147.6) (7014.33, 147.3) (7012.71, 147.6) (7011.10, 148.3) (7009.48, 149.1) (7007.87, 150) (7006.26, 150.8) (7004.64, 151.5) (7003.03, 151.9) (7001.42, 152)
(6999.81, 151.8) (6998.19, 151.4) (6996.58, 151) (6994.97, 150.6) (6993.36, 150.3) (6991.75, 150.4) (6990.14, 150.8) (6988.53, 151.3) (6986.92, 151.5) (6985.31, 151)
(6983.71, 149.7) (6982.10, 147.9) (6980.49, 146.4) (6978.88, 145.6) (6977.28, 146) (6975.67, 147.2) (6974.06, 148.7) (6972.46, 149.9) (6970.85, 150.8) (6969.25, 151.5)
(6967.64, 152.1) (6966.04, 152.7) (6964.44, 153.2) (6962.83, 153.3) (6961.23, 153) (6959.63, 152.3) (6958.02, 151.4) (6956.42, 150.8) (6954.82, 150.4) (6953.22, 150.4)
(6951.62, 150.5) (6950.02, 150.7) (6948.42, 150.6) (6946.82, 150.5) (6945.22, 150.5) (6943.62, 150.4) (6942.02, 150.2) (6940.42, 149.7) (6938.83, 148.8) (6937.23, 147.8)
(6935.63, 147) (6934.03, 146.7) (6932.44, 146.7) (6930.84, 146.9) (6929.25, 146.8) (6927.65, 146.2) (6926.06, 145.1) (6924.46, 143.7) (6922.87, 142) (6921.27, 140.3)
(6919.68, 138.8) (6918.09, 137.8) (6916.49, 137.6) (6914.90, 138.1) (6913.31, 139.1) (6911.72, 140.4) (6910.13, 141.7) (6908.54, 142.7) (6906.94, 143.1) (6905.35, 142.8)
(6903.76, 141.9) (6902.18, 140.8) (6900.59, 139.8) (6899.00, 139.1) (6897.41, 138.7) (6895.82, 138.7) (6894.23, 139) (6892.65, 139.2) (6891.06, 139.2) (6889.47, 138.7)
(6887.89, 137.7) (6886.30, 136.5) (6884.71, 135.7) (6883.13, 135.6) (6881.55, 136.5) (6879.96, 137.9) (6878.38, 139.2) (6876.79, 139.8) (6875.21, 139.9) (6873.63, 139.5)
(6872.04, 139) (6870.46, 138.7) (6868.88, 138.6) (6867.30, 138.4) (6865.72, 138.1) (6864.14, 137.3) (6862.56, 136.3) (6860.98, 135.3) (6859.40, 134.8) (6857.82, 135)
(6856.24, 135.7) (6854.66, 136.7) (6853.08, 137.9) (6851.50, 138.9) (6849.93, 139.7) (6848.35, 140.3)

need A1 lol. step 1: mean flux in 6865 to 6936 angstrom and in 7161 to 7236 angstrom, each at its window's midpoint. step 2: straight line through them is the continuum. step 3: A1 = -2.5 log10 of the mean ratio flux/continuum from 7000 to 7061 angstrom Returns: -0.070 mag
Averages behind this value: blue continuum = 140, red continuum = 147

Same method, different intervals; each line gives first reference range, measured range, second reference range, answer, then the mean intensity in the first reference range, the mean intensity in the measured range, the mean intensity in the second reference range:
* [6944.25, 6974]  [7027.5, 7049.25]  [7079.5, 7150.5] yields -0.05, 151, 156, 145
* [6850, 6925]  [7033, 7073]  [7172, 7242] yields -0.08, 139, 154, 148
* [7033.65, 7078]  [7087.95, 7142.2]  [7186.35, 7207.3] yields 0.03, 154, 145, 145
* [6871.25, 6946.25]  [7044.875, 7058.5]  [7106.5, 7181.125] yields -0.09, 142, 156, 144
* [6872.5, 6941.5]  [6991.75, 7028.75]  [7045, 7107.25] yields -0.03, 141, 150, 150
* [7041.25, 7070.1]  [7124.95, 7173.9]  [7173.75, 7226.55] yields 0.05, 154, 142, 146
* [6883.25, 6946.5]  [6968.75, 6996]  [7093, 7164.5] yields -0.05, 142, 149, 144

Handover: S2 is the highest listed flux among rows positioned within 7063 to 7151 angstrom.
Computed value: 153.1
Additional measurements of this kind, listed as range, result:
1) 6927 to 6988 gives 153.3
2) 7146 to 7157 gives 144.5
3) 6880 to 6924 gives 143.1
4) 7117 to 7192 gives 148.7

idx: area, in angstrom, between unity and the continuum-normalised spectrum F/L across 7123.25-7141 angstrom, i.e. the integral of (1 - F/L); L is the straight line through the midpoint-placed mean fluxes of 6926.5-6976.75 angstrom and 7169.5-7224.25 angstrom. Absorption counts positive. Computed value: 0.6 angstrom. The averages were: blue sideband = 150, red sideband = 146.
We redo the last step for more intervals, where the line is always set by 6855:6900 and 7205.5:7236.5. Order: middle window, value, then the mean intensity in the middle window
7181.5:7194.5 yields 0.23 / 145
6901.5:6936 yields -0.83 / 143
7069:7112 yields -1.04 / 148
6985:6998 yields -0.86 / 151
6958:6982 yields -1.59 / 150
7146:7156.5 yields 0.50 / 140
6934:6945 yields -0.71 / 149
